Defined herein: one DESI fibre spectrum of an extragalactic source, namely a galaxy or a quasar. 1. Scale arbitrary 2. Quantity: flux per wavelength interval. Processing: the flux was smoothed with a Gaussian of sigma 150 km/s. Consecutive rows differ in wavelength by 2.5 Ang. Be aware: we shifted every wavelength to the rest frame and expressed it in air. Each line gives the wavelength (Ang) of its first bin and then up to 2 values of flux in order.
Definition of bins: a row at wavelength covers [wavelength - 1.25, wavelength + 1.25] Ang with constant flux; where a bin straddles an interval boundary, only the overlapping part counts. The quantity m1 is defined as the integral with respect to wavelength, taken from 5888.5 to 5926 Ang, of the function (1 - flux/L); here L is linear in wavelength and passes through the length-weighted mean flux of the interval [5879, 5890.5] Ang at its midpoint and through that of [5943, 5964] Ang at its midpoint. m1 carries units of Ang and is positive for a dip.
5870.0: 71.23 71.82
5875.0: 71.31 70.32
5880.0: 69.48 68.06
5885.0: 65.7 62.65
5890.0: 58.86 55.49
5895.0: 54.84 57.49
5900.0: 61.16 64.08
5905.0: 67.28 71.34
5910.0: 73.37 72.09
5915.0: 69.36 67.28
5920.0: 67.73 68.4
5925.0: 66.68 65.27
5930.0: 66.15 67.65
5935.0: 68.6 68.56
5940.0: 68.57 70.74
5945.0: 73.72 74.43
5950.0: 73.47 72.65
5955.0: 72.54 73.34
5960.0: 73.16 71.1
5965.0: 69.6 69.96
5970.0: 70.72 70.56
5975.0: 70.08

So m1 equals 1.6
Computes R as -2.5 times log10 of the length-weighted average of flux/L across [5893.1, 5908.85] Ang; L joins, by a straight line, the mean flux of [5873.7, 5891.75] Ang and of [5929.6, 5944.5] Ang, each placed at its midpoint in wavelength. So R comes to 0.08 mag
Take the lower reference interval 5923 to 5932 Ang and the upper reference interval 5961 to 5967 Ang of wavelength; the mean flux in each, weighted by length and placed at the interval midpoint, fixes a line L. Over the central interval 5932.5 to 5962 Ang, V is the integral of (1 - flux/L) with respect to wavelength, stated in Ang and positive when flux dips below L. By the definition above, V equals -1.3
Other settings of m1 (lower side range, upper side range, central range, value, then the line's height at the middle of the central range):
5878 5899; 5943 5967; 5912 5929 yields -0.2 Ang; 67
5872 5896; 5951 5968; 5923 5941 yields 0.5 Ang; 69.3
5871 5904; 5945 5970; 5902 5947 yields -0.4 Ang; 68.4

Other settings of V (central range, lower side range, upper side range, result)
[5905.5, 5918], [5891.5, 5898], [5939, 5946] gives -1.9 Ang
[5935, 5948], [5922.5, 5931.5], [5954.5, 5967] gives -0.4 Ang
